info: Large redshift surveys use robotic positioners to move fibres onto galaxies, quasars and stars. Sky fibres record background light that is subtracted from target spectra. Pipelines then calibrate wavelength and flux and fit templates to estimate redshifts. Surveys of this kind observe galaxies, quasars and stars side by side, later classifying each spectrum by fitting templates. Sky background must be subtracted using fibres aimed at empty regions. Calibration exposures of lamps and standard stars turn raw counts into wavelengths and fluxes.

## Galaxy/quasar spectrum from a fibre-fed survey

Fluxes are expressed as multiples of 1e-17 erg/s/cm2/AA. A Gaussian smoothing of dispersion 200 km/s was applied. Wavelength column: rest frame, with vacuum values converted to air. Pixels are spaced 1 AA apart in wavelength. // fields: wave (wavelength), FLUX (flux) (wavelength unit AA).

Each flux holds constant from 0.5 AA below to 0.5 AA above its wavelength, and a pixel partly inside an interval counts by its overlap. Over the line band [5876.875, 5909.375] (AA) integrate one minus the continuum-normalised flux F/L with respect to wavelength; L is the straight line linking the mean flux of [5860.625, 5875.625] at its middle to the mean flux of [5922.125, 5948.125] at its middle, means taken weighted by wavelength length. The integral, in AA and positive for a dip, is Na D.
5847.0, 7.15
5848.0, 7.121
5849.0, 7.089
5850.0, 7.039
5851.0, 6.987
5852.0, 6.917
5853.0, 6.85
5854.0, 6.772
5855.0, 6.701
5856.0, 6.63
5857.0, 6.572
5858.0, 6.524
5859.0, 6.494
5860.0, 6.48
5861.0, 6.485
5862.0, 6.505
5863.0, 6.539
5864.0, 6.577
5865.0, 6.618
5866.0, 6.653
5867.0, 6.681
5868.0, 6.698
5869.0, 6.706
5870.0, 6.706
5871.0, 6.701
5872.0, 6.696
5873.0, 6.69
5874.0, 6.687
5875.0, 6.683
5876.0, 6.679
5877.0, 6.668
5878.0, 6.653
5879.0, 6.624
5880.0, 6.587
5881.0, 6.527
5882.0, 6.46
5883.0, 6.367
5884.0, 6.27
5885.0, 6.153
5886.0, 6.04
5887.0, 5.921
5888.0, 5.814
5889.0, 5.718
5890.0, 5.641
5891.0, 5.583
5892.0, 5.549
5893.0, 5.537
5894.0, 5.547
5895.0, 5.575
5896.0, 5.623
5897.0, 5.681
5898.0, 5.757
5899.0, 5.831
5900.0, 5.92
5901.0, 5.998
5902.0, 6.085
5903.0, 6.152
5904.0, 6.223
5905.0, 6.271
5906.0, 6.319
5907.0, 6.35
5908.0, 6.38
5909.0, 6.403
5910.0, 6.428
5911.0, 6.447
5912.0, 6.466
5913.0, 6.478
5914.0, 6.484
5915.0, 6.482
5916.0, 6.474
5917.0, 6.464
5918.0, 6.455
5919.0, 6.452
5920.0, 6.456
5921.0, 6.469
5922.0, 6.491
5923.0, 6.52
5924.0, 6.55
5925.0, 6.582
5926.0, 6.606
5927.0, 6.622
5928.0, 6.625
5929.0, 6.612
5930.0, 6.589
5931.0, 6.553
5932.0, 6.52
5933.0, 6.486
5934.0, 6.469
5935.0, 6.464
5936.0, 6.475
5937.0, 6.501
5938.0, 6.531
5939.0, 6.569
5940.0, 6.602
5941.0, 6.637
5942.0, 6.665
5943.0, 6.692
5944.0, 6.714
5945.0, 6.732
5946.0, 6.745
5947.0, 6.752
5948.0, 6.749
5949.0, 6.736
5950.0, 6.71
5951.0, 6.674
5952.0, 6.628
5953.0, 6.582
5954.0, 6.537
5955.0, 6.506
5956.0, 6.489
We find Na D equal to 2.8 AA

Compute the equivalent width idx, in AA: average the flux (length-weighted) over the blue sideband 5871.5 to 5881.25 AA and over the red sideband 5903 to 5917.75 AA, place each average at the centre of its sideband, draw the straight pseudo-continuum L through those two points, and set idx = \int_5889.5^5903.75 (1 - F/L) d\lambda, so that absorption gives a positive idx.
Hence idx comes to 1.6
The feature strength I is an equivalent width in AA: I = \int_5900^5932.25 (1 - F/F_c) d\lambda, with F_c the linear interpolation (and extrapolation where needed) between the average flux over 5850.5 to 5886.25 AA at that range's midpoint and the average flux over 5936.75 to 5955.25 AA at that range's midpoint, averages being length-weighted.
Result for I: 1.0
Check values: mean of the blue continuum 6.6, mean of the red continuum 6.65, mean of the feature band 6.43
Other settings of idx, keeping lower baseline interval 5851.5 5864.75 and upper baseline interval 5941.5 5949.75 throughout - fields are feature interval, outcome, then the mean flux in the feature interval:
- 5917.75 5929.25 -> 0.3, 6.54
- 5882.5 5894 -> 1.4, 5.86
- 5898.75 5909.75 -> 0.8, 6.19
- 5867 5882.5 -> 0.0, 6.65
